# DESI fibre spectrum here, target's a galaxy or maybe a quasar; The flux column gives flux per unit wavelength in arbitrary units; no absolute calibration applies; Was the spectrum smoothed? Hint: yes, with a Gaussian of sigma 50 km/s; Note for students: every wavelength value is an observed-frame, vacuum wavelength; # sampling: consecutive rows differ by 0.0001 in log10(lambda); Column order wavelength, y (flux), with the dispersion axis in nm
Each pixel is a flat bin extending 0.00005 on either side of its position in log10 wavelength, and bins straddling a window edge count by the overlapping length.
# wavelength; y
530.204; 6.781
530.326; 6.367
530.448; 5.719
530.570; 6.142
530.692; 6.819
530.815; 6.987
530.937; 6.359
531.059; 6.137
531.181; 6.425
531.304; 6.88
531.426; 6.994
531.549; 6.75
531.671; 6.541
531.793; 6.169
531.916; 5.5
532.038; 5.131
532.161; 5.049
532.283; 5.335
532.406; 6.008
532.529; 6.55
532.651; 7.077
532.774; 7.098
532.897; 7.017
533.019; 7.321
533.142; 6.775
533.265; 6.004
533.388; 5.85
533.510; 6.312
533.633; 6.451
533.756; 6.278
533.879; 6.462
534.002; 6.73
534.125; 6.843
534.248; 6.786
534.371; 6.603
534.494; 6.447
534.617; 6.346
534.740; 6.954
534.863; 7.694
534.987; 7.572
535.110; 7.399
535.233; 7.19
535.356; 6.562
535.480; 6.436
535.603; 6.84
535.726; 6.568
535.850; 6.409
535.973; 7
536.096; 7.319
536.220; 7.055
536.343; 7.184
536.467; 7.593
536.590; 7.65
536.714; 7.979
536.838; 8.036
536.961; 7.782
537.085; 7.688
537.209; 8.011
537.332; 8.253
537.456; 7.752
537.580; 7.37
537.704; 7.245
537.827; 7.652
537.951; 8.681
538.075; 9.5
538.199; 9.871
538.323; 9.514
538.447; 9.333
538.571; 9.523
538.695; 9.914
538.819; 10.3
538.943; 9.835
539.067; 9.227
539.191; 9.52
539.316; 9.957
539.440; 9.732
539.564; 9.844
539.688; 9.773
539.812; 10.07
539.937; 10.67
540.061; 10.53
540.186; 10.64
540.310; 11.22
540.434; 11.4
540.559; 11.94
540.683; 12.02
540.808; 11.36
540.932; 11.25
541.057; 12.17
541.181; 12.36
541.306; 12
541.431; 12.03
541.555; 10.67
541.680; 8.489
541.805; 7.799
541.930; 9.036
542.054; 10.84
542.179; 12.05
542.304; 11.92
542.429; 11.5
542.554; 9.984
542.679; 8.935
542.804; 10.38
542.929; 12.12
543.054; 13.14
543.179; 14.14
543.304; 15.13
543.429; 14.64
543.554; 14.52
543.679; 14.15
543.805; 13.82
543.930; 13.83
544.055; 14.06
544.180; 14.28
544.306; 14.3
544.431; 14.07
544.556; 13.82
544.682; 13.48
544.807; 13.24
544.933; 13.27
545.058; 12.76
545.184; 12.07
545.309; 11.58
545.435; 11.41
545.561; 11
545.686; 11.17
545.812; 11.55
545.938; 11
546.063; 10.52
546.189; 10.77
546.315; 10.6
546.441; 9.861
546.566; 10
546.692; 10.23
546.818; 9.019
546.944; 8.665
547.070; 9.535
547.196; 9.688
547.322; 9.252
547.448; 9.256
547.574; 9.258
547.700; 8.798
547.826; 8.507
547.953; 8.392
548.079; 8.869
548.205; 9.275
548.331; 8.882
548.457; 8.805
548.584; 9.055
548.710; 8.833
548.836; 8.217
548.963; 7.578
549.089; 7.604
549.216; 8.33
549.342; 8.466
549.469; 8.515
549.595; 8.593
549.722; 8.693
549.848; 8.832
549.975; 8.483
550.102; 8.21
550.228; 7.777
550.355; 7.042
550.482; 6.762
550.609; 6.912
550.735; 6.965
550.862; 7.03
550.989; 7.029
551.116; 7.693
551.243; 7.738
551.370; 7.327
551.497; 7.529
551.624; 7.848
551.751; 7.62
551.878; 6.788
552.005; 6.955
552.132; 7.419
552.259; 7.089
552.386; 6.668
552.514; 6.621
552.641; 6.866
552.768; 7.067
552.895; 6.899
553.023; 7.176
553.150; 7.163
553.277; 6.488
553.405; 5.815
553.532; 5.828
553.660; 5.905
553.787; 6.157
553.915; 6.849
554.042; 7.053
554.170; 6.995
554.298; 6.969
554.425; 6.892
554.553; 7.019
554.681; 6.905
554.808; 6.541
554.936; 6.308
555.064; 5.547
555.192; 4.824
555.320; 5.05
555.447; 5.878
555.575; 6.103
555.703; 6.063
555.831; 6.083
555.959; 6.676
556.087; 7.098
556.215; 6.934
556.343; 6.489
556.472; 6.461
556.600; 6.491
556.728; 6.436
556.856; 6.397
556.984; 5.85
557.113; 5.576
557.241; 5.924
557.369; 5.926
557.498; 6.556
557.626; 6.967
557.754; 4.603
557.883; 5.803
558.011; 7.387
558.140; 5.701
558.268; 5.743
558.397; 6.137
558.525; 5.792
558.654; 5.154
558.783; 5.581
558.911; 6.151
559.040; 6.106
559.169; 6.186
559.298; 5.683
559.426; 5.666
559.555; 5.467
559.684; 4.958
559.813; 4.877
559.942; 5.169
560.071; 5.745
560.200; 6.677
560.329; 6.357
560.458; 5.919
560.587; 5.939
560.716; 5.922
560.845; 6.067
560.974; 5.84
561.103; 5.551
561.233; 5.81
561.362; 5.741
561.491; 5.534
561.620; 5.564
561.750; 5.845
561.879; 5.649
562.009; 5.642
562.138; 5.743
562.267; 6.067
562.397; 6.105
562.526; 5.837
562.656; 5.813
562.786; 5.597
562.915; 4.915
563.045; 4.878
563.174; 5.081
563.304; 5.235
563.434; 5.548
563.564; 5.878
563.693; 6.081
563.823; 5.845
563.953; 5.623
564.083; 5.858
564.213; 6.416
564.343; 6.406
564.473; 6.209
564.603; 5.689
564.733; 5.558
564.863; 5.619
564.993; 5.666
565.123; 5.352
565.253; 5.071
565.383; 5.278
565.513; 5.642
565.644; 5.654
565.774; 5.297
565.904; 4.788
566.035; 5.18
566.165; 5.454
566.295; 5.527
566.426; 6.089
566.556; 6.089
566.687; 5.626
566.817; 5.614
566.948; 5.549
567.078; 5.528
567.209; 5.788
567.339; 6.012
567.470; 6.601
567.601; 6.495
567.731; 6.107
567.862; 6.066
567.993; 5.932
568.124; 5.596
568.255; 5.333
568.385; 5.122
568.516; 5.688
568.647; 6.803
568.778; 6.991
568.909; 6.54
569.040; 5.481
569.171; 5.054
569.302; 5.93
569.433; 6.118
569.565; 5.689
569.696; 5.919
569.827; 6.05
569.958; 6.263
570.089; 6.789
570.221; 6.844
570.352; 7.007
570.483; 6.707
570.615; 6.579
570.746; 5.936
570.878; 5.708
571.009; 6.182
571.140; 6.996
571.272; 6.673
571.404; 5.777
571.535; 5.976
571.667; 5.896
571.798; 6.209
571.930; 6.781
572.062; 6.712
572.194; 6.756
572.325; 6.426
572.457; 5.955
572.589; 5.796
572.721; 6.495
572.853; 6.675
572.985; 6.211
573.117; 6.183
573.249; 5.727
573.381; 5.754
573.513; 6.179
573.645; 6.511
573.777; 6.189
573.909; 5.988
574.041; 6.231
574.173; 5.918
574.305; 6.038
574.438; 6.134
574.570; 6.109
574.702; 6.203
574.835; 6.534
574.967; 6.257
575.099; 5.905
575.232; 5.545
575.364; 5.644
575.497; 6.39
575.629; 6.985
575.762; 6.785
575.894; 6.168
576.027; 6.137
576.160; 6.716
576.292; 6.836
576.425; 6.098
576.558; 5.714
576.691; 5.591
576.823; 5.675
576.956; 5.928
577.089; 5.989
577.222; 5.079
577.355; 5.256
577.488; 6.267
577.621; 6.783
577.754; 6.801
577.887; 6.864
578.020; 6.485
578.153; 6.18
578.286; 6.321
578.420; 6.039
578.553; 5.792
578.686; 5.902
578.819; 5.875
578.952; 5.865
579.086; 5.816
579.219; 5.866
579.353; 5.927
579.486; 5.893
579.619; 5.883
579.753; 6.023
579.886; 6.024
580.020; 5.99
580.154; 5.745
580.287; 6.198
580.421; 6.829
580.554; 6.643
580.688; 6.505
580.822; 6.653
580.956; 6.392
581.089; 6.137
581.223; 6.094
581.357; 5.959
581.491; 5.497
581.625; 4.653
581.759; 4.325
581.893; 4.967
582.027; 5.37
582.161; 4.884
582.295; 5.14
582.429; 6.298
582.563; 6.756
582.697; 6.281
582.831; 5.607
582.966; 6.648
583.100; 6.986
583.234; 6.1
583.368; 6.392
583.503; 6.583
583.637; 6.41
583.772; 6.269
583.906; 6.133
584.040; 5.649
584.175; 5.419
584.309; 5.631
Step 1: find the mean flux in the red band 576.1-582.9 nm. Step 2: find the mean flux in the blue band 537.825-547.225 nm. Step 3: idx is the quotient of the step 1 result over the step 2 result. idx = 0.53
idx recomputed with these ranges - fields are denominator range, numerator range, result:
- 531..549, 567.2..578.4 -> 0.66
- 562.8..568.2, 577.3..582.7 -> 1.05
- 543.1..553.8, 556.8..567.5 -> 0.61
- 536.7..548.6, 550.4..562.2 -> 0.59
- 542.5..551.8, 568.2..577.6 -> 0.61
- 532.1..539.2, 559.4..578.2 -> 0.80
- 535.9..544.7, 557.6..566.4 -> 0.54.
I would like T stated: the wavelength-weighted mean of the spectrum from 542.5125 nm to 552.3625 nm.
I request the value 9.96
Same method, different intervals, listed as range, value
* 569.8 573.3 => 6.35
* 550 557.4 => 6.7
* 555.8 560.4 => 6.02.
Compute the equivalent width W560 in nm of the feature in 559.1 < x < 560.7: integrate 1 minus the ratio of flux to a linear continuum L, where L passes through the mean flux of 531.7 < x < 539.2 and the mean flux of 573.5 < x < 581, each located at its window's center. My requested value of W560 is 0.22 nm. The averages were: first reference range 7.34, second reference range 6.14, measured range 5.73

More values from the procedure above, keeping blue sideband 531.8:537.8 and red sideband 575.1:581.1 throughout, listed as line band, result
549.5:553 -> -0.45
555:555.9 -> 0.12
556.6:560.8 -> 0.37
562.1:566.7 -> 0.53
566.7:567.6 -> 0.06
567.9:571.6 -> 0.09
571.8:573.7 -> -0.02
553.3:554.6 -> 0.00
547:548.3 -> -0.47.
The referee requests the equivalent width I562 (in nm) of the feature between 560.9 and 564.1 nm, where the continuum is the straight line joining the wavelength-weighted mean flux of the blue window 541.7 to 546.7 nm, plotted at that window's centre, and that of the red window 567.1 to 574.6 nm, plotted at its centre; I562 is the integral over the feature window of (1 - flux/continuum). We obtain 0.94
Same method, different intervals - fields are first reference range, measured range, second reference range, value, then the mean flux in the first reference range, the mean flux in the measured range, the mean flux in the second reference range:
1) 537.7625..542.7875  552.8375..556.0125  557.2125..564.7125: 0.38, 10.3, 6.36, 5.79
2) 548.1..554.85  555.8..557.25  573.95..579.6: 0.16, 7.44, 6.39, 6.11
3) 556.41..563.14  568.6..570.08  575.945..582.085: -0.05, 5.83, 6.09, 5.99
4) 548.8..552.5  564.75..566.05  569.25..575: 0.26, 7.62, 5.37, 6.25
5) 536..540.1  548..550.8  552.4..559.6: -0.40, 8.78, 8.22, 6.25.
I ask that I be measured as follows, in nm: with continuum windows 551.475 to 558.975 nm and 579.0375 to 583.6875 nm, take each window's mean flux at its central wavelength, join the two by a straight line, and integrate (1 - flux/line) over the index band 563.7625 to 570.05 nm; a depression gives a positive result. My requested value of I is 0.43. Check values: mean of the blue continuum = 6.41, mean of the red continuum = 5.98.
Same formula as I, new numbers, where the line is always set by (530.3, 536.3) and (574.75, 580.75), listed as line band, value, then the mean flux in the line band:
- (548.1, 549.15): -0.35 nm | 8.55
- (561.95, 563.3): 0.16 nm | 5.55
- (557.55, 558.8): 0.08 nm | 5.91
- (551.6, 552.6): -0.11 nm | 7.09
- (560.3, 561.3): 0.06 nm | 5.91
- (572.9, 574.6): 0.02 nm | 6.1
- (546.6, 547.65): -0.48 nm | 9.37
